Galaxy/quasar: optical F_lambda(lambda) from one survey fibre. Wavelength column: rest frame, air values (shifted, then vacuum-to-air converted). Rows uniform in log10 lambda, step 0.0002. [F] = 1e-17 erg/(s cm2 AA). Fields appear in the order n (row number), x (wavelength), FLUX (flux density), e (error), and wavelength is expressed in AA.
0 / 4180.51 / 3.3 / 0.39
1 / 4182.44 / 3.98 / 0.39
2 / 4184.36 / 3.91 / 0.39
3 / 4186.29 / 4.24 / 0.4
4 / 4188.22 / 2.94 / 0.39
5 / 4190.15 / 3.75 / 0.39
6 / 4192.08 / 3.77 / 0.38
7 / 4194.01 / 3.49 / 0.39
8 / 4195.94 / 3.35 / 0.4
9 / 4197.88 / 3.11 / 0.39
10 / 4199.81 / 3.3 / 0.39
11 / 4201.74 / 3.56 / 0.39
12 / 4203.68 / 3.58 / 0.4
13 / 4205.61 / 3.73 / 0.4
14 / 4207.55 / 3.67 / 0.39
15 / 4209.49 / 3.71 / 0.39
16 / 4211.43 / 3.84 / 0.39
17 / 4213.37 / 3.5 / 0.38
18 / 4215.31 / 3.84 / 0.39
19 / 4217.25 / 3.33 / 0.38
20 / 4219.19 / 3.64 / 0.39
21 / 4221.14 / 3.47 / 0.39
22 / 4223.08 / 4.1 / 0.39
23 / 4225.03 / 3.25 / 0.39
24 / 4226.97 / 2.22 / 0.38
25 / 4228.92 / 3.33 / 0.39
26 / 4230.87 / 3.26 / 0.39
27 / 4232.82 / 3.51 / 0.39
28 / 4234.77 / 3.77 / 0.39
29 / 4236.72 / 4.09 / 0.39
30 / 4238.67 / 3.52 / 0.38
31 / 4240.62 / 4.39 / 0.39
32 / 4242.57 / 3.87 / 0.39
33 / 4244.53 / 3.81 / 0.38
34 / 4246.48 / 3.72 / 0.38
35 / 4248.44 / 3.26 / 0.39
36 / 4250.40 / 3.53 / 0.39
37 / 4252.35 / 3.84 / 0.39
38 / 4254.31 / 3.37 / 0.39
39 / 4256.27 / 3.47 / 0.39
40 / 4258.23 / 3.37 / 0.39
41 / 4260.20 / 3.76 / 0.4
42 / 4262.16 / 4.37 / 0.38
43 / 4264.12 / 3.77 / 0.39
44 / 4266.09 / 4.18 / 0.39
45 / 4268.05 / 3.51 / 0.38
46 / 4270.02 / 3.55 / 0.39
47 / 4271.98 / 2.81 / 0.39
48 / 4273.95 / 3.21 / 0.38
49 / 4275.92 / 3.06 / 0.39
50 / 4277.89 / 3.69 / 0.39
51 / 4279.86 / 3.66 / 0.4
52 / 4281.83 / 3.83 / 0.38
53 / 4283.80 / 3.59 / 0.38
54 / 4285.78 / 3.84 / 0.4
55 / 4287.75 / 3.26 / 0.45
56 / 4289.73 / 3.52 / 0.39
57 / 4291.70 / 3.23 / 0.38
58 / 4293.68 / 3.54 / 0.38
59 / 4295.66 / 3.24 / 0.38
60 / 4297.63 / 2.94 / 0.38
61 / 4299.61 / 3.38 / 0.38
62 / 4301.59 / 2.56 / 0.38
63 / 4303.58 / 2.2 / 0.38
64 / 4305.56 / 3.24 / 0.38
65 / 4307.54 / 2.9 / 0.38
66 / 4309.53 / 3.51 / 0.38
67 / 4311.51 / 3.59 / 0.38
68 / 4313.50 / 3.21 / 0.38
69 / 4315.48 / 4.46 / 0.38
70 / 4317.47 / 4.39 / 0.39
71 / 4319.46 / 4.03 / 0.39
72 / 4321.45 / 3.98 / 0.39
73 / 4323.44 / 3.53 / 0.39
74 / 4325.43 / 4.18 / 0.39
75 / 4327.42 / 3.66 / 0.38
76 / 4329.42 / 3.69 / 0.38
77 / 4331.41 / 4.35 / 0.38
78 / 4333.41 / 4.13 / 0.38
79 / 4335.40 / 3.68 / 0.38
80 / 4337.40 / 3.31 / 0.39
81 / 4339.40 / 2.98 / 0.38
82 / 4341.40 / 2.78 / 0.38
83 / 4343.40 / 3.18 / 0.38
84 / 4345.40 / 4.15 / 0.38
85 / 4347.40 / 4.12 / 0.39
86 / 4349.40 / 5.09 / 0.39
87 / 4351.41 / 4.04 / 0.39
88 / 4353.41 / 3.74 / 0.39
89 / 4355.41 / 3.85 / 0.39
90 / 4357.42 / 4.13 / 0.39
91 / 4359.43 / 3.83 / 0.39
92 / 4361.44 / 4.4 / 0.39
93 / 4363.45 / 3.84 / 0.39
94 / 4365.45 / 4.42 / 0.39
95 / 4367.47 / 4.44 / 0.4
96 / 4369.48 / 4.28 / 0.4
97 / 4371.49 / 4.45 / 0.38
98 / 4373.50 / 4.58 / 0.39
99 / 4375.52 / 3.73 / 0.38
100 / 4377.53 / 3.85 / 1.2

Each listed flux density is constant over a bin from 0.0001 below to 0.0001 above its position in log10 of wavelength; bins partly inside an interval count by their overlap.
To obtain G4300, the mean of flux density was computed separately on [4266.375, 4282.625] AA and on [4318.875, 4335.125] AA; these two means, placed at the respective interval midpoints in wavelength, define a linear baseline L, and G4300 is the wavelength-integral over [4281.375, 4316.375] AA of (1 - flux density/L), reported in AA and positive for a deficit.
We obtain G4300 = 3.3 AA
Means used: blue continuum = 3.44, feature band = 3.33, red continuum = 3.93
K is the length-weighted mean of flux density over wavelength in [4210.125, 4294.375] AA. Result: 3.57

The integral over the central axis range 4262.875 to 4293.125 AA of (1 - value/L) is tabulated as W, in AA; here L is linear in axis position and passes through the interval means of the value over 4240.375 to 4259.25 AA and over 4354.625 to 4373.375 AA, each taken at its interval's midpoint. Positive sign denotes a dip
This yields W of 2.0 AA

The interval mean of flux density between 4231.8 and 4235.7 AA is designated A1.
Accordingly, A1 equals 3.63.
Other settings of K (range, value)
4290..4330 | 3.47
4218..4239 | 3.47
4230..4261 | 3.66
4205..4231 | 3.5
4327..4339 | 3.77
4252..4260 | 3.51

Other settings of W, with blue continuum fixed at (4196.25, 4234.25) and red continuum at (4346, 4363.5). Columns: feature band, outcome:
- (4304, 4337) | 1.9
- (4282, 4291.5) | 0.6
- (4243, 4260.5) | 0.3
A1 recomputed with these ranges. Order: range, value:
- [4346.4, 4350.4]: 4.61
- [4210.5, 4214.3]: 3.67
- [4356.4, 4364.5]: 4.05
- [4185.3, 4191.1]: 3.64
